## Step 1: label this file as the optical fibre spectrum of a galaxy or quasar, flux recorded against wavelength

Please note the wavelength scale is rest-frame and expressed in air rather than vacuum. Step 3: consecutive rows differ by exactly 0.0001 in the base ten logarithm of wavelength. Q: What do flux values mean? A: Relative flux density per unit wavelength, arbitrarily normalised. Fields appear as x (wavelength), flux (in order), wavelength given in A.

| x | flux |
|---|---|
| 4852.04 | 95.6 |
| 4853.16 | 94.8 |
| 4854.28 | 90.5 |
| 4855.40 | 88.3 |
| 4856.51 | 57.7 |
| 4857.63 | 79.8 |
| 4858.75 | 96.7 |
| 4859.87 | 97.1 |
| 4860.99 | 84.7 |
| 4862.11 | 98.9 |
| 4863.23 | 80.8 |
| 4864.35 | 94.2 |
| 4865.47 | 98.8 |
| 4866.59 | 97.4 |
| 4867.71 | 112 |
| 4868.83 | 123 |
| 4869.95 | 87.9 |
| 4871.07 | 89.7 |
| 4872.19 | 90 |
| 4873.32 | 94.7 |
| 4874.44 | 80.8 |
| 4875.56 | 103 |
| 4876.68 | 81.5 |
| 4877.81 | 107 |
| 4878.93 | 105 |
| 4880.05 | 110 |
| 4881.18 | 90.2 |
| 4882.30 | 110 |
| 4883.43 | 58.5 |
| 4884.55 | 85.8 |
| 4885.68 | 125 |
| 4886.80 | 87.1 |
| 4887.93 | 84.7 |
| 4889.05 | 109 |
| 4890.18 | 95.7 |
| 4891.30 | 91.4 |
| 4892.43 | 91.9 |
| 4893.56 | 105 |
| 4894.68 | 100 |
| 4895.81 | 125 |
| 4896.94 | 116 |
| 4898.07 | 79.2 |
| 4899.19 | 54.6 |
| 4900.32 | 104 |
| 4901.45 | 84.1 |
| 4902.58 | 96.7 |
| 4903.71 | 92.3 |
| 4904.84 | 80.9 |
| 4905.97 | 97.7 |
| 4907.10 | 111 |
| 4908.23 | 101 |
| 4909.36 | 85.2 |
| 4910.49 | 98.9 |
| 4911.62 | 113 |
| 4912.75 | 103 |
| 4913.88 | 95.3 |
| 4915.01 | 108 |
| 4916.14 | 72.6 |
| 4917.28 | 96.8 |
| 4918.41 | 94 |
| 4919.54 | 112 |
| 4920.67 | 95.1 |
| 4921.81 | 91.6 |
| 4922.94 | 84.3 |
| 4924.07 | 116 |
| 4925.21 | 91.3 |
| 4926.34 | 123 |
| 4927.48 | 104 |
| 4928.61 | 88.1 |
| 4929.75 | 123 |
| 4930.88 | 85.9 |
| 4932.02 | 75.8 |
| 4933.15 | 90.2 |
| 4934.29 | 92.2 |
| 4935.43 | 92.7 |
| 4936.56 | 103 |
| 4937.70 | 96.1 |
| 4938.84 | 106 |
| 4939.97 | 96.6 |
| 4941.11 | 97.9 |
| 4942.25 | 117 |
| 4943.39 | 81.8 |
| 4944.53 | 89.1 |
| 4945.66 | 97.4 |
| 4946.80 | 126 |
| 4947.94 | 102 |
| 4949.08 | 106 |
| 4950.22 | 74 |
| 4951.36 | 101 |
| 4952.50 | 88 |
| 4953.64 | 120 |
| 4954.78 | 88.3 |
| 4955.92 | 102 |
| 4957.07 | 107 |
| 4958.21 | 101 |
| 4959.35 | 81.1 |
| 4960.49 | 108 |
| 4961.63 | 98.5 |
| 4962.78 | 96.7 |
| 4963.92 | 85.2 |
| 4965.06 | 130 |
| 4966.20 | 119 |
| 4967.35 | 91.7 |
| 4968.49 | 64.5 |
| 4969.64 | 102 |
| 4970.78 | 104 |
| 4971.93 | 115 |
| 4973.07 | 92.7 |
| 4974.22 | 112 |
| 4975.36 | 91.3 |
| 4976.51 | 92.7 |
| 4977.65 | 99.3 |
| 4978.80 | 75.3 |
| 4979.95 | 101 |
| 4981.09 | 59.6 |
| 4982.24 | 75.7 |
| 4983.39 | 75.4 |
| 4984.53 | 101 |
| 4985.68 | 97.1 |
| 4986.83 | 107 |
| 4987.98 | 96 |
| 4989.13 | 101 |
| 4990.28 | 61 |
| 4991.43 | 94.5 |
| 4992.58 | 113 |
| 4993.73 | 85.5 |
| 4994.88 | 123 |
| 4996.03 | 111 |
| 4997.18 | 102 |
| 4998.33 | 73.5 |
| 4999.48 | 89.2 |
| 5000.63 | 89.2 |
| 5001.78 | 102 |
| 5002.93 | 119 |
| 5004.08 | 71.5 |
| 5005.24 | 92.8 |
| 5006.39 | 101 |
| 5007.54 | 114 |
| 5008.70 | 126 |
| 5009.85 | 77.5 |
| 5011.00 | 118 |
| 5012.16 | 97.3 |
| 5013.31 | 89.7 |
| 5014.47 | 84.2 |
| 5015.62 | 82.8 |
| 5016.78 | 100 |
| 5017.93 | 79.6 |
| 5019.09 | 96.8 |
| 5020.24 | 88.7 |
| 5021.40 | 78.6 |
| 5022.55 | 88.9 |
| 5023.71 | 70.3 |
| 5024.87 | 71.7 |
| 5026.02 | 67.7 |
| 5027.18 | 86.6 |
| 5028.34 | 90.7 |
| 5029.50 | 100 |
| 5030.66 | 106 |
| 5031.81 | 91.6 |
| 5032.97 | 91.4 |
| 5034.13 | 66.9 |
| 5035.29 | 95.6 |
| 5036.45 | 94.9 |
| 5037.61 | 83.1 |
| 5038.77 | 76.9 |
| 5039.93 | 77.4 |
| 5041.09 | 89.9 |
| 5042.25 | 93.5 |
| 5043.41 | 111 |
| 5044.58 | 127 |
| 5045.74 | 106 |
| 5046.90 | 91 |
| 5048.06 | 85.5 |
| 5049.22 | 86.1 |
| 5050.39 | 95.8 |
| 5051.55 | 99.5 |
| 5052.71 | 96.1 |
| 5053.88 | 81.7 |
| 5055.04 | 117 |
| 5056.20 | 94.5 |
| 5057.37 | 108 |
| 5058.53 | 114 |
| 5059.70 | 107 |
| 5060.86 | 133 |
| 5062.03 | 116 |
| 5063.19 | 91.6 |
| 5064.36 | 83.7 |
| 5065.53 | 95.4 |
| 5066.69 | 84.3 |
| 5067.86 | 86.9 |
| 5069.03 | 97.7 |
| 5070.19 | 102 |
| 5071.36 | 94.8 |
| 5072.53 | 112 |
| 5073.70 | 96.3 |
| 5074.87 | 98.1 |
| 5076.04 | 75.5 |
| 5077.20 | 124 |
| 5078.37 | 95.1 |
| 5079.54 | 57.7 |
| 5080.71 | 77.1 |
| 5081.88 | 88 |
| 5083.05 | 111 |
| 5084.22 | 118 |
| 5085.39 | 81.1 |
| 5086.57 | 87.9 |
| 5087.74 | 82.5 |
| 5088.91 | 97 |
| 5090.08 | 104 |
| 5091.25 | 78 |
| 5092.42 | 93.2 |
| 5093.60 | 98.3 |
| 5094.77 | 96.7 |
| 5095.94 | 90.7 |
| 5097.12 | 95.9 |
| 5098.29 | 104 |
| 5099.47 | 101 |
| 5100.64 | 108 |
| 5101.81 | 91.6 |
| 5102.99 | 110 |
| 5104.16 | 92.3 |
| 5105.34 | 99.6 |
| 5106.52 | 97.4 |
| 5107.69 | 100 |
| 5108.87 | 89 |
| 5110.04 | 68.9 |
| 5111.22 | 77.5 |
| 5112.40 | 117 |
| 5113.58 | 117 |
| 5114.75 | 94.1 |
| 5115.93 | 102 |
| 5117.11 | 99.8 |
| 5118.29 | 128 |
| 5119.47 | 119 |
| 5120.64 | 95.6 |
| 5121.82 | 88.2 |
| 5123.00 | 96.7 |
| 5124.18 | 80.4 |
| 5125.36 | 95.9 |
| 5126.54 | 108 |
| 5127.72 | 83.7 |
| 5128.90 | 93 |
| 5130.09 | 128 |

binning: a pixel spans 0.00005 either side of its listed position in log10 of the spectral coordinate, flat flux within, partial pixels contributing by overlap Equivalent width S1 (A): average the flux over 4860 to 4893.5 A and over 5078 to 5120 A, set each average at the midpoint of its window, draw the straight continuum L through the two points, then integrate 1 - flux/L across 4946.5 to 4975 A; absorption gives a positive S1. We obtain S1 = -1.3 A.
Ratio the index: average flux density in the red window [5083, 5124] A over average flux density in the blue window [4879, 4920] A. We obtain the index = 1.01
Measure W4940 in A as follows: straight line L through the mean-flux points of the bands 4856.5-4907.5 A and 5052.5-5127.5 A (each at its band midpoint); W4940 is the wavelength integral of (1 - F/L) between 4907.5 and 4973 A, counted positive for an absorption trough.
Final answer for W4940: -2.2 A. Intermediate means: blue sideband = 94.8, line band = 98.7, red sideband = 97.5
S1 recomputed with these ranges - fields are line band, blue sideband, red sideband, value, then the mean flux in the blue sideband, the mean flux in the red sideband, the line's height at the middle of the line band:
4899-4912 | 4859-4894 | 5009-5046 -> 0.1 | 95.8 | 90.1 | 94.7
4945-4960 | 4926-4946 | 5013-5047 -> -0.5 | 97.5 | 89.3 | 96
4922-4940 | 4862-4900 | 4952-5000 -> -0.4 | 96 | 96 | 96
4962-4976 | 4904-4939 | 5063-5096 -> -0.6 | 97.5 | 93.1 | 96.2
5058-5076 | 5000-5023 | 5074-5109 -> -1.0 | 94.9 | 94.8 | 94.9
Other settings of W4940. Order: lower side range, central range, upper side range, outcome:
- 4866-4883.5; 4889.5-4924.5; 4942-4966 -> 0.7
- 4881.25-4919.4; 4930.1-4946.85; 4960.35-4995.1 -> -0.1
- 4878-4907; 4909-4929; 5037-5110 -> -0.6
